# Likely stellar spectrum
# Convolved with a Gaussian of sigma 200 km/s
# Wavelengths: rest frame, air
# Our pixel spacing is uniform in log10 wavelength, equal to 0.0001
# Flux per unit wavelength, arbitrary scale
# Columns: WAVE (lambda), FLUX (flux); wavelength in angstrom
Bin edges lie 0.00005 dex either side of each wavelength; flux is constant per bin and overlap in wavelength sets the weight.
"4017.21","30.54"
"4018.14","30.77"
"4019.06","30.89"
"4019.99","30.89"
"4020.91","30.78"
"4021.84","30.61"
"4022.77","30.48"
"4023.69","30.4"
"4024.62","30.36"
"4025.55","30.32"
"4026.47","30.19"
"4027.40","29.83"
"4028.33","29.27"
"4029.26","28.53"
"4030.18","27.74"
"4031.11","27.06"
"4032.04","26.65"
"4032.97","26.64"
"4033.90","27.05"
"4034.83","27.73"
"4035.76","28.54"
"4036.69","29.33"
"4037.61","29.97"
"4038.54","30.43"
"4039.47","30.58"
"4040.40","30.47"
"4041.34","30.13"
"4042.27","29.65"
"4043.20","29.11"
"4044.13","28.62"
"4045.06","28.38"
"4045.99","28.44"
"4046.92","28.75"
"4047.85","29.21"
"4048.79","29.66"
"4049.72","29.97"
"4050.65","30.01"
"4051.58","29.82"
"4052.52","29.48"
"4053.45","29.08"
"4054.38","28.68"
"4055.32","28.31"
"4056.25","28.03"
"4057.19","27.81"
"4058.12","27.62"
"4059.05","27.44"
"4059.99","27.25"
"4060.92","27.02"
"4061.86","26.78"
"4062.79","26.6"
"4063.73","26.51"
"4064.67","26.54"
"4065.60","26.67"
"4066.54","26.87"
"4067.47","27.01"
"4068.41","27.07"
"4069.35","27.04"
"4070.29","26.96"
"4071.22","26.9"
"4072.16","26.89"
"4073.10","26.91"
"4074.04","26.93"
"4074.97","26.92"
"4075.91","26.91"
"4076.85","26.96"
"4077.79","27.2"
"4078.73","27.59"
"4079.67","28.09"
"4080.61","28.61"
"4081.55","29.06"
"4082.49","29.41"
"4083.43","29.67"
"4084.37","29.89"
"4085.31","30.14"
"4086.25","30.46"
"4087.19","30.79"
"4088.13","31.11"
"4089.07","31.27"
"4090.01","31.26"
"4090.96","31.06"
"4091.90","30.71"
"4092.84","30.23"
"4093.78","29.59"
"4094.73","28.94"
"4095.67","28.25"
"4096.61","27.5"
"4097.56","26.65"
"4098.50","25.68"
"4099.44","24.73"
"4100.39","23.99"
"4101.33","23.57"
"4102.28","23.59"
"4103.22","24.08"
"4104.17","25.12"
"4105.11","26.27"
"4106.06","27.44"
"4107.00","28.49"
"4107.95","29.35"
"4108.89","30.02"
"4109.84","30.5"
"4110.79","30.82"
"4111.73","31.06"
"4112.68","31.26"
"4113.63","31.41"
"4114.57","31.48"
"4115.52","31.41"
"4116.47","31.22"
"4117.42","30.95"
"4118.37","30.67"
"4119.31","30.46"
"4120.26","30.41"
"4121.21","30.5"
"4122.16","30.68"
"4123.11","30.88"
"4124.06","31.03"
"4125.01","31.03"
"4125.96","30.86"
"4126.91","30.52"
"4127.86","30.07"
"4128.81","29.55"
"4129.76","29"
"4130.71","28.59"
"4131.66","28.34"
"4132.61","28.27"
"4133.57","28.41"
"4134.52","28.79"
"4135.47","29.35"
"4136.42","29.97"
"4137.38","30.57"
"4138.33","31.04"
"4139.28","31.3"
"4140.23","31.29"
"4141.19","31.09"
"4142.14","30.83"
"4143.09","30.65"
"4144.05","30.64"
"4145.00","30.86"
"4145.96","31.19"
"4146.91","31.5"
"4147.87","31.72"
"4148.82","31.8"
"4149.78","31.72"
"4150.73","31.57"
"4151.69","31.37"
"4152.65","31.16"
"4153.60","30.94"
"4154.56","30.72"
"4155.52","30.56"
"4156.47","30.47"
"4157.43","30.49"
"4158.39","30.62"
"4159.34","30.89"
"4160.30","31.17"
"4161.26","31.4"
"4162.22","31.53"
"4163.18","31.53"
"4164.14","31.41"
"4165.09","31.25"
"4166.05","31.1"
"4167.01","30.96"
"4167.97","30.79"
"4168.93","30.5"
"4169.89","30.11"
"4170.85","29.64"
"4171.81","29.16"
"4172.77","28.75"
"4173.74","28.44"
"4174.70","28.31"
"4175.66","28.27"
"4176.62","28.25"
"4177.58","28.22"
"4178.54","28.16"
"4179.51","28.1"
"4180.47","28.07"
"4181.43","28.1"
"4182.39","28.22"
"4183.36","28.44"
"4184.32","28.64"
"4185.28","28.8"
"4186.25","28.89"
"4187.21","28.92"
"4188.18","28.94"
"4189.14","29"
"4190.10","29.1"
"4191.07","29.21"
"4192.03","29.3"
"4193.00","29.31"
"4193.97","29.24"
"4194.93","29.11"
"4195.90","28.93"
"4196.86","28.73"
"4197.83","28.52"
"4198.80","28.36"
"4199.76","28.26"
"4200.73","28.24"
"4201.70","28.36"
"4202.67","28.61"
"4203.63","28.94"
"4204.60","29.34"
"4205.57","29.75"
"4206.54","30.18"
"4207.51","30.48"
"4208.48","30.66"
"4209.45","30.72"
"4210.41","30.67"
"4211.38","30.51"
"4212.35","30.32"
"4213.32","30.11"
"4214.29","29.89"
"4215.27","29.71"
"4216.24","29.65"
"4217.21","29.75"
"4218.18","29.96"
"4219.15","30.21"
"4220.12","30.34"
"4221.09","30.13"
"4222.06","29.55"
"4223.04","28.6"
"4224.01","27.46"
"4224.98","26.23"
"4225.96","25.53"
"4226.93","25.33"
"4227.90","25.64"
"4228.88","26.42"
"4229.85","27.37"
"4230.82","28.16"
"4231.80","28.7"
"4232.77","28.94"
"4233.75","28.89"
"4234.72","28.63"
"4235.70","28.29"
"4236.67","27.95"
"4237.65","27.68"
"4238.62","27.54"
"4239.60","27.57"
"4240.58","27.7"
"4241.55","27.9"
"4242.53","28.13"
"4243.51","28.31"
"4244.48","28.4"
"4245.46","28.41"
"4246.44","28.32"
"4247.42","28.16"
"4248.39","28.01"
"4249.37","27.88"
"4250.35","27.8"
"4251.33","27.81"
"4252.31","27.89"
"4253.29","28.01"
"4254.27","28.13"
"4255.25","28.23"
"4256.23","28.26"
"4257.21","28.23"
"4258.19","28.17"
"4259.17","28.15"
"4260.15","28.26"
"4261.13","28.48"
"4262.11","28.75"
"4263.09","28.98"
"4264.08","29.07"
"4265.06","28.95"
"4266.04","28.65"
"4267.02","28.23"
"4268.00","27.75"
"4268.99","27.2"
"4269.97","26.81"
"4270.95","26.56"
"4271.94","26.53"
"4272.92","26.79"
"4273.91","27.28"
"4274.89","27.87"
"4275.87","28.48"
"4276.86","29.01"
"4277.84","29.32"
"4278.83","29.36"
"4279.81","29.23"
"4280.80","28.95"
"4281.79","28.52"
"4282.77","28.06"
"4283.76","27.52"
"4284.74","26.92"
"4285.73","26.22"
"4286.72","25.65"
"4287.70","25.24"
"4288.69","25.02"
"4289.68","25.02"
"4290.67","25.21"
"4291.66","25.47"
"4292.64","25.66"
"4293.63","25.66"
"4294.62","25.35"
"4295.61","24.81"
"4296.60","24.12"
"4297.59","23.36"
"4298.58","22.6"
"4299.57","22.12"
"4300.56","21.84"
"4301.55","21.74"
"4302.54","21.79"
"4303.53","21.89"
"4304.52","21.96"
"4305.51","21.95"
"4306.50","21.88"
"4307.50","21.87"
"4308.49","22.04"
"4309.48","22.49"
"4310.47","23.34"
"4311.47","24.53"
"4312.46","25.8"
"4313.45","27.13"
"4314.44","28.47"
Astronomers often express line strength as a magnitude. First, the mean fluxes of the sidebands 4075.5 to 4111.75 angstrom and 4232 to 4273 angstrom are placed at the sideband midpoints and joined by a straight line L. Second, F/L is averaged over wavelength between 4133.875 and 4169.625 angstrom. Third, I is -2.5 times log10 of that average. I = -0.10 mag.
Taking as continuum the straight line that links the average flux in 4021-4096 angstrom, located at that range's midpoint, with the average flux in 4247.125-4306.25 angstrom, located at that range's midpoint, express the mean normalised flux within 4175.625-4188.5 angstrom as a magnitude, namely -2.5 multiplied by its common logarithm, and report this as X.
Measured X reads -0.04 mag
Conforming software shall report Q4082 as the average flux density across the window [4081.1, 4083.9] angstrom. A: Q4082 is 29.4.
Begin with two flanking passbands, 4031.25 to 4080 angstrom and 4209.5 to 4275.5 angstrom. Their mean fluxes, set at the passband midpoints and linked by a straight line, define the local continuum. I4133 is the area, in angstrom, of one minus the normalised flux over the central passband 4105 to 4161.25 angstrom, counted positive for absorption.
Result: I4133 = -4.63 angstrom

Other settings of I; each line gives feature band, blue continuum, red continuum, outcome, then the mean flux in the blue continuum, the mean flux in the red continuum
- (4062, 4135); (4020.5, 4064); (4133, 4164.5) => 0.05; 28.8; 30.8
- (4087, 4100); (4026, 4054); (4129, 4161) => 0.03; 29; 30.5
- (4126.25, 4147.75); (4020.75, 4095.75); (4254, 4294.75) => -0.07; 28.7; 27.5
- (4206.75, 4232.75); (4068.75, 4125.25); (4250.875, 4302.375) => -0.06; 28.8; 26.9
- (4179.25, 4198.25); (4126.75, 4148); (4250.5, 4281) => 0.02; 30.1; 28.2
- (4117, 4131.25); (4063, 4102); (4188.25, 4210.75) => -0.07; 28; 29.3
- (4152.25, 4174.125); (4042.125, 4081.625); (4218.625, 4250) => -0.10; 27.9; 28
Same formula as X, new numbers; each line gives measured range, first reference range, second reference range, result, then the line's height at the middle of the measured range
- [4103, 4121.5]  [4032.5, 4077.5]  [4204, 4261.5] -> -0.05 mag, 28.3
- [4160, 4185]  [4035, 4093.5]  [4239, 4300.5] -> -0.06 mag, 27.9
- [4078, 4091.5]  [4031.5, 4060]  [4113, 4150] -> -0.01 mag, 29.6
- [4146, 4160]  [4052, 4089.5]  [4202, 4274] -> -0.11 mag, 28.2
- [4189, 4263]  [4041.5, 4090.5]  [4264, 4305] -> -0.08 mag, 26.7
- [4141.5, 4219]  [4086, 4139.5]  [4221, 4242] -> -0.05 mag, 28.4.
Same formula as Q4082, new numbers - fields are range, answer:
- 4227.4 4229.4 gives 26.1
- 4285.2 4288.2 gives 25.7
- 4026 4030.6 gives 29.2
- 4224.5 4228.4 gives 25.6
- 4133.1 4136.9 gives 29.2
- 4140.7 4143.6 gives 30.8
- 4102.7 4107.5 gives 26.3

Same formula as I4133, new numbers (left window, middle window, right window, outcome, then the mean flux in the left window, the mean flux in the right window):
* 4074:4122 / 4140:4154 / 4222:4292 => -1.3 angstrom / 28.9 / 27.7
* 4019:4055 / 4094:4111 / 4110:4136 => 1.8 angstrom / 29.3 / 30.3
